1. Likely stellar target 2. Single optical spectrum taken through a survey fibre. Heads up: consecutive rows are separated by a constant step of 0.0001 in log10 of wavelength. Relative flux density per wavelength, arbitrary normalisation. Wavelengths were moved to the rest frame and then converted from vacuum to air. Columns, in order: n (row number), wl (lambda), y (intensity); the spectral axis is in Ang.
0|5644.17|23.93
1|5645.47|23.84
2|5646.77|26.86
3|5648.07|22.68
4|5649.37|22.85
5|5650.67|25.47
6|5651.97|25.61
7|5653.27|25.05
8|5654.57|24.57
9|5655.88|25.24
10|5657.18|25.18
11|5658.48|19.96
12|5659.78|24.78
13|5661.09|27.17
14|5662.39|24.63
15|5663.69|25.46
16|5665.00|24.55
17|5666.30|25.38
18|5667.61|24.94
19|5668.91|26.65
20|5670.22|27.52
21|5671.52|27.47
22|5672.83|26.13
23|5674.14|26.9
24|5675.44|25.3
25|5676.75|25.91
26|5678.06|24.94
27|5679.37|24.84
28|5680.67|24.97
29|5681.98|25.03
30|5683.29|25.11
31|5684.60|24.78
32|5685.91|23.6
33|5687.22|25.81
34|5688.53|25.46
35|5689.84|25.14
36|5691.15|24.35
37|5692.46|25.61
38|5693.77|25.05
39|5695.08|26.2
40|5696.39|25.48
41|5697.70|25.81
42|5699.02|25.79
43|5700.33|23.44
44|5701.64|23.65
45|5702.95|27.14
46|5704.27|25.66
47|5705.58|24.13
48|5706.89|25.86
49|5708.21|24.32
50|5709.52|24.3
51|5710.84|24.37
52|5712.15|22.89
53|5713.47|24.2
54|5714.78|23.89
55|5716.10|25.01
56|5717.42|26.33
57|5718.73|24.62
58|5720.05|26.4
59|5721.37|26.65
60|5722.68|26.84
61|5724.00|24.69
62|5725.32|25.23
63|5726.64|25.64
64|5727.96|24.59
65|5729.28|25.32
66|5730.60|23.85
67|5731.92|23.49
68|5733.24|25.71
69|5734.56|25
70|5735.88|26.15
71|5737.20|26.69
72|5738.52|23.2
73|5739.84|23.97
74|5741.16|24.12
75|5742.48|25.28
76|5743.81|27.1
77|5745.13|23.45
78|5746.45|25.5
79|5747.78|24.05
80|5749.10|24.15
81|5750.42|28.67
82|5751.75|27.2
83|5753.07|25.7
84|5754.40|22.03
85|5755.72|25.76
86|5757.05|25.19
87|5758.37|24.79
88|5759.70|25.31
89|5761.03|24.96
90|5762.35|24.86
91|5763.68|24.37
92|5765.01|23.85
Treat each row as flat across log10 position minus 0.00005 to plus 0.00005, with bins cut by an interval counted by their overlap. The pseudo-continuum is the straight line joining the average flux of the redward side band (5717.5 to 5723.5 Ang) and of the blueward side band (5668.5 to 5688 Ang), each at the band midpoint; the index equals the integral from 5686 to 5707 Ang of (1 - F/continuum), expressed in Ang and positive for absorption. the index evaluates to 0.5 Ang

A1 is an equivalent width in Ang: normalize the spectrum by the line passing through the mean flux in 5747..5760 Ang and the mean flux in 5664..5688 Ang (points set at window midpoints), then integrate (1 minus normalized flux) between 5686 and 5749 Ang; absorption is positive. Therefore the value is 0.9 Ang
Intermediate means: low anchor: 25.5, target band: 25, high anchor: 25.3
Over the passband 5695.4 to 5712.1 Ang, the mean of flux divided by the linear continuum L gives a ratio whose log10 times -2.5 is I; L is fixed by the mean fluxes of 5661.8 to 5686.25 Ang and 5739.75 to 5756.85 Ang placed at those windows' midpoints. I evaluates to 0.02 mag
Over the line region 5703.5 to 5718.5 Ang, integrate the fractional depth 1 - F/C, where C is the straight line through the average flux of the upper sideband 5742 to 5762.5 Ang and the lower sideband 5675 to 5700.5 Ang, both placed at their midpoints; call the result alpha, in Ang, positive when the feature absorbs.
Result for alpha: 0.3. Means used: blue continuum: 25.2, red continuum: 25.3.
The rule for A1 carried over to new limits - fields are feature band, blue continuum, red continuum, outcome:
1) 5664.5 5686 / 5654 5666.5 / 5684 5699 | -0.56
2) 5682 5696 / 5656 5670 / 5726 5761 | -0.06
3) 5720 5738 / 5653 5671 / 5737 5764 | -0.24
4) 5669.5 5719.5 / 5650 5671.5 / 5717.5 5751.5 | 0.09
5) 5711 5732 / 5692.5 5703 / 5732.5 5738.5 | 0.37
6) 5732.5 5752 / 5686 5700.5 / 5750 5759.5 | 0.13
